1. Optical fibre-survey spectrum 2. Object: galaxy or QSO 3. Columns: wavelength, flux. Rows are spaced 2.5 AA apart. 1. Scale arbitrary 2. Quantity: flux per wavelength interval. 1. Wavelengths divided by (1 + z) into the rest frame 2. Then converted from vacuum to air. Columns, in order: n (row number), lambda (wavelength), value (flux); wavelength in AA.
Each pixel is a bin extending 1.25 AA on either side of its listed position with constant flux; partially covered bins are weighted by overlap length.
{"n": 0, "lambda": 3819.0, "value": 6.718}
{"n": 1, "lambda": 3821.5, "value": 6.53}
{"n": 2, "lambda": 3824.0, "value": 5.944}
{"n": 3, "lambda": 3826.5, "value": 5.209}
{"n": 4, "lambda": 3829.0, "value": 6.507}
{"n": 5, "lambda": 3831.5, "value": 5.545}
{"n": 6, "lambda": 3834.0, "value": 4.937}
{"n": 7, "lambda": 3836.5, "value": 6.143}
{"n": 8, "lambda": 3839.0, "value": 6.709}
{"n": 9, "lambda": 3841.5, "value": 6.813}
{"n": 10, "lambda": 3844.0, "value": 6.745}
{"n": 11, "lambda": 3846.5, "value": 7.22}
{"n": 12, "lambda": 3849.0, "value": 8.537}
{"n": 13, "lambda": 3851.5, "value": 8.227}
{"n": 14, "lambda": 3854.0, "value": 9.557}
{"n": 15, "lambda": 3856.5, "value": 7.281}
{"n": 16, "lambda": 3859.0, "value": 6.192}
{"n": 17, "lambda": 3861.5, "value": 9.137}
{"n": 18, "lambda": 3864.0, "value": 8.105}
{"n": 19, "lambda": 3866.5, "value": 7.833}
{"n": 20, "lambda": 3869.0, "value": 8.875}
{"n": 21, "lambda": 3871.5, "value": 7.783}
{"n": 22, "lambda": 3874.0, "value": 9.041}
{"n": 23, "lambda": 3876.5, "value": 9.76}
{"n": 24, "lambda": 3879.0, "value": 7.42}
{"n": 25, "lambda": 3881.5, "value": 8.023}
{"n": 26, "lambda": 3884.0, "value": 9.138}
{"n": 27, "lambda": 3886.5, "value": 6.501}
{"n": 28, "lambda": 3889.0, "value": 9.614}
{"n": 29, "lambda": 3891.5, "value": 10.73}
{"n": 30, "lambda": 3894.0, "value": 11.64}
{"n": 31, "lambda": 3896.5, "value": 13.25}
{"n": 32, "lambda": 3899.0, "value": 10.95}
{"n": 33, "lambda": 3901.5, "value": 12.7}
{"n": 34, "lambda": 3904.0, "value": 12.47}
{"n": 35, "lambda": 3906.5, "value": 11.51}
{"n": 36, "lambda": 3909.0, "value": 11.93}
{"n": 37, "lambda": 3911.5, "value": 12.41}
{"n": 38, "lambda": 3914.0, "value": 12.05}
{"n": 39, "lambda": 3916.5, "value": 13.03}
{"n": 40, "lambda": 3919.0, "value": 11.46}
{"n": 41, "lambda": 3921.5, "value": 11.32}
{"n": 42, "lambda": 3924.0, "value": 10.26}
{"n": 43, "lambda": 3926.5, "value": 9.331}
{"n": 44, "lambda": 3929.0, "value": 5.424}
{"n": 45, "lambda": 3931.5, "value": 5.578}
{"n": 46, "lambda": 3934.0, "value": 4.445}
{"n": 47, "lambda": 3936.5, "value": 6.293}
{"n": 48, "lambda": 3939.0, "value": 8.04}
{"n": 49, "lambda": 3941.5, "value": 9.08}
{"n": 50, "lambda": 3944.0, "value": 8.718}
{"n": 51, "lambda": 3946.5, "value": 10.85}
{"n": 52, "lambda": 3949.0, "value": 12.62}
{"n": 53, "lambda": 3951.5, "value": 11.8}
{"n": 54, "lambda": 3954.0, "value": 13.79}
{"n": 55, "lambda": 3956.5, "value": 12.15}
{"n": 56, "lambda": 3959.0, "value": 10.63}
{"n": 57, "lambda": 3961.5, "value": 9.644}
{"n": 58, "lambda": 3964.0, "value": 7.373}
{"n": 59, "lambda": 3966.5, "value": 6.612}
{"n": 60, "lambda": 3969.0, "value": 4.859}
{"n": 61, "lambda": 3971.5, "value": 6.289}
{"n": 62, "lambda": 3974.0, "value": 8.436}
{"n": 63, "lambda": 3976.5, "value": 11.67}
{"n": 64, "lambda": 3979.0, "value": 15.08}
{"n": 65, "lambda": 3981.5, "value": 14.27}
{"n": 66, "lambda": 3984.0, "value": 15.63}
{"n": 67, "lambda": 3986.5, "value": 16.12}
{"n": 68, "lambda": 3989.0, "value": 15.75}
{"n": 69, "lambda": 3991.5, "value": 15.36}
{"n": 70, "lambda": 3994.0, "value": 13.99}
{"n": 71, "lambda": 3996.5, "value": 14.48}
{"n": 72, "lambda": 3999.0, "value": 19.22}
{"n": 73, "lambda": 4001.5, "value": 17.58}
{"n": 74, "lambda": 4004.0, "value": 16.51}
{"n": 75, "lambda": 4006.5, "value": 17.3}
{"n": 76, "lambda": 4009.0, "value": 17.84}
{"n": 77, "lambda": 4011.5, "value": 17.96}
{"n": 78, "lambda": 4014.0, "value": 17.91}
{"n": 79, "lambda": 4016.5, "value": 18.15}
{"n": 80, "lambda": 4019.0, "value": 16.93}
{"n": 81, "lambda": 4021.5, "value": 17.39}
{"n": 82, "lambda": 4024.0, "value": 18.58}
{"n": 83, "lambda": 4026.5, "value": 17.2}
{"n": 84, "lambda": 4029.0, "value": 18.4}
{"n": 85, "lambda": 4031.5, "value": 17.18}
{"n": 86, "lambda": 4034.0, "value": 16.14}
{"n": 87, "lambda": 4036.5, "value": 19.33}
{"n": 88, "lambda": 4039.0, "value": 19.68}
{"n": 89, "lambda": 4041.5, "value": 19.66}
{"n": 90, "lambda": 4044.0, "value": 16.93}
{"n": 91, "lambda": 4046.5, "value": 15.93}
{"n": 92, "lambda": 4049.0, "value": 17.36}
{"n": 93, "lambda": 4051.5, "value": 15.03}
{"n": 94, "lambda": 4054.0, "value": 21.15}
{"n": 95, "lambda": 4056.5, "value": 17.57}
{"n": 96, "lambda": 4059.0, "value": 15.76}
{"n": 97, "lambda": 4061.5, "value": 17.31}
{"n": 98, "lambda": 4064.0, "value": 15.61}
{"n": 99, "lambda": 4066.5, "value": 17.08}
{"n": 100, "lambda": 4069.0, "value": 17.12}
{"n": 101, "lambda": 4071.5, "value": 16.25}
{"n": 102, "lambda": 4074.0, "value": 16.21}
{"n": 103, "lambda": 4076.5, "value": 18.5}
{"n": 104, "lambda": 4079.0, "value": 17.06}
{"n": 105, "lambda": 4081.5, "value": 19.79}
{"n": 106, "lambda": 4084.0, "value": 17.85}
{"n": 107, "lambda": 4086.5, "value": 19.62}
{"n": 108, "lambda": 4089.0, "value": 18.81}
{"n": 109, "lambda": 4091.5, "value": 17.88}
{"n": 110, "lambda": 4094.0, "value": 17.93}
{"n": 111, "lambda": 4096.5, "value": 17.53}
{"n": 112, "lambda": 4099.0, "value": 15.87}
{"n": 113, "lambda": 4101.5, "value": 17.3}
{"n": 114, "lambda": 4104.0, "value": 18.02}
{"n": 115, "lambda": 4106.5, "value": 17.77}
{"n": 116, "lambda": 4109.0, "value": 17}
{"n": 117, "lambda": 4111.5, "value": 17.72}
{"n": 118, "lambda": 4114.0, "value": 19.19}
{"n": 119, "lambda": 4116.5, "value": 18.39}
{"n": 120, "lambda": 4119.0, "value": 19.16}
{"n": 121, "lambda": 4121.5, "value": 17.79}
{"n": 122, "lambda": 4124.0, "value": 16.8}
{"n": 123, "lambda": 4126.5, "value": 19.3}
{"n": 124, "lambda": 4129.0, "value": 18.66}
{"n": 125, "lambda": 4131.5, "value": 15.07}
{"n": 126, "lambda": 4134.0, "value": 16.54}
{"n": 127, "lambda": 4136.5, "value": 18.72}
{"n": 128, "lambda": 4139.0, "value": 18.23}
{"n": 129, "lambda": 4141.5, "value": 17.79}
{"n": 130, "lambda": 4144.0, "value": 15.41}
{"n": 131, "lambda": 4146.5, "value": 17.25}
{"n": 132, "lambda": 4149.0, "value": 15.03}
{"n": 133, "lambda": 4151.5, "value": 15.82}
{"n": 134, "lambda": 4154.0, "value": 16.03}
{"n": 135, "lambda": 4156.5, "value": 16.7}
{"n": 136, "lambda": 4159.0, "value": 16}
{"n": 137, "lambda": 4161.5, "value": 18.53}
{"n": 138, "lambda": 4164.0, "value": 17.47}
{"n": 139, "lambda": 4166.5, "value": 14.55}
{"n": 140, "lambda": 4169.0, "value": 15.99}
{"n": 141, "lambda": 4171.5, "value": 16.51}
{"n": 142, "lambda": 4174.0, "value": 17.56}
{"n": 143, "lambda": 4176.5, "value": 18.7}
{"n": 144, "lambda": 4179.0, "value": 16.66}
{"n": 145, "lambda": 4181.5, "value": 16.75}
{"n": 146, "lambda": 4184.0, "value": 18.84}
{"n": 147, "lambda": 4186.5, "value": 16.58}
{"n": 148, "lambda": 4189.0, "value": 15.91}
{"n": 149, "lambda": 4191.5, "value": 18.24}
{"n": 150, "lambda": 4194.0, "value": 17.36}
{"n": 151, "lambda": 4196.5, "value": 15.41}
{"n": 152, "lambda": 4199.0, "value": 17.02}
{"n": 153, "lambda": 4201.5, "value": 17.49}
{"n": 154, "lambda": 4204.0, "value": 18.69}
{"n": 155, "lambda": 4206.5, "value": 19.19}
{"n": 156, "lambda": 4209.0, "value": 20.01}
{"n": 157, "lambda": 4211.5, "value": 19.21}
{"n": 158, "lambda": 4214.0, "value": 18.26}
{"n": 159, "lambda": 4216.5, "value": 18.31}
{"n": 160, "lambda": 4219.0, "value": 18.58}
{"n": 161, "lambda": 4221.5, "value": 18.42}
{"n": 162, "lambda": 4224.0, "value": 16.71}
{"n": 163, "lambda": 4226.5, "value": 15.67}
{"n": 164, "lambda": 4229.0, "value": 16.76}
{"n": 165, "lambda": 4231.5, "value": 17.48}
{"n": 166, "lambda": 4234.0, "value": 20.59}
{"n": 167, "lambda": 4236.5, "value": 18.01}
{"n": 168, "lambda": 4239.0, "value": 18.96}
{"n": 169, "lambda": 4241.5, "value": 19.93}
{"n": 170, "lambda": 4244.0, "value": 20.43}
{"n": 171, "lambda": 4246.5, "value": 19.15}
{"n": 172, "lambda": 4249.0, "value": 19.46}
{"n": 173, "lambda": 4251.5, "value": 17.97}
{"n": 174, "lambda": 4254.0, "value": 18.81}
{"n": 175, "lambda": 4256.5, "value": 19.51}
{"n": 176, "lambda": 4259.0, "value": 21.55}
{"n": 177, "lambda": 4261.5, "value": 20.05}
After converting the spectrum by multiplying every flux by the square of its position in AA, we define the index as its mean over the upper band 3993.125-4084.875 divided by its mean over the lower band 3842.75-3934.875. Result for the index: 2.01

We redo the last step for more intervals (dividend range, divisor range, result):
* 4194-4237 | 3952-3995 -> 1.74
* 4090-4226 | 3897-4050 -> 1.44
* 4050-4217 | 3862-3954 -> 2.00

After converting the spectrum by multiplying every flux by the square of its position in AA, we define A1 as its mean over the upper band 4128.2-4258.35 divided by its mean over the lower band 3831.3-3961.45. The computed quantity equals 2.20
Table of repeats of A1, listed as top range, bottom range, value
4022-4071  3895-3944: 1.86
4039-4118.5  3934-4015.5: 1.48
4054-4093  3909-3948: 2.03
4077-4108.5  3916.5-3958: 2.03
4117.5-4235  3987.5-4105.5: 1.06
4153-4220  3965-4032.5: 1.27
